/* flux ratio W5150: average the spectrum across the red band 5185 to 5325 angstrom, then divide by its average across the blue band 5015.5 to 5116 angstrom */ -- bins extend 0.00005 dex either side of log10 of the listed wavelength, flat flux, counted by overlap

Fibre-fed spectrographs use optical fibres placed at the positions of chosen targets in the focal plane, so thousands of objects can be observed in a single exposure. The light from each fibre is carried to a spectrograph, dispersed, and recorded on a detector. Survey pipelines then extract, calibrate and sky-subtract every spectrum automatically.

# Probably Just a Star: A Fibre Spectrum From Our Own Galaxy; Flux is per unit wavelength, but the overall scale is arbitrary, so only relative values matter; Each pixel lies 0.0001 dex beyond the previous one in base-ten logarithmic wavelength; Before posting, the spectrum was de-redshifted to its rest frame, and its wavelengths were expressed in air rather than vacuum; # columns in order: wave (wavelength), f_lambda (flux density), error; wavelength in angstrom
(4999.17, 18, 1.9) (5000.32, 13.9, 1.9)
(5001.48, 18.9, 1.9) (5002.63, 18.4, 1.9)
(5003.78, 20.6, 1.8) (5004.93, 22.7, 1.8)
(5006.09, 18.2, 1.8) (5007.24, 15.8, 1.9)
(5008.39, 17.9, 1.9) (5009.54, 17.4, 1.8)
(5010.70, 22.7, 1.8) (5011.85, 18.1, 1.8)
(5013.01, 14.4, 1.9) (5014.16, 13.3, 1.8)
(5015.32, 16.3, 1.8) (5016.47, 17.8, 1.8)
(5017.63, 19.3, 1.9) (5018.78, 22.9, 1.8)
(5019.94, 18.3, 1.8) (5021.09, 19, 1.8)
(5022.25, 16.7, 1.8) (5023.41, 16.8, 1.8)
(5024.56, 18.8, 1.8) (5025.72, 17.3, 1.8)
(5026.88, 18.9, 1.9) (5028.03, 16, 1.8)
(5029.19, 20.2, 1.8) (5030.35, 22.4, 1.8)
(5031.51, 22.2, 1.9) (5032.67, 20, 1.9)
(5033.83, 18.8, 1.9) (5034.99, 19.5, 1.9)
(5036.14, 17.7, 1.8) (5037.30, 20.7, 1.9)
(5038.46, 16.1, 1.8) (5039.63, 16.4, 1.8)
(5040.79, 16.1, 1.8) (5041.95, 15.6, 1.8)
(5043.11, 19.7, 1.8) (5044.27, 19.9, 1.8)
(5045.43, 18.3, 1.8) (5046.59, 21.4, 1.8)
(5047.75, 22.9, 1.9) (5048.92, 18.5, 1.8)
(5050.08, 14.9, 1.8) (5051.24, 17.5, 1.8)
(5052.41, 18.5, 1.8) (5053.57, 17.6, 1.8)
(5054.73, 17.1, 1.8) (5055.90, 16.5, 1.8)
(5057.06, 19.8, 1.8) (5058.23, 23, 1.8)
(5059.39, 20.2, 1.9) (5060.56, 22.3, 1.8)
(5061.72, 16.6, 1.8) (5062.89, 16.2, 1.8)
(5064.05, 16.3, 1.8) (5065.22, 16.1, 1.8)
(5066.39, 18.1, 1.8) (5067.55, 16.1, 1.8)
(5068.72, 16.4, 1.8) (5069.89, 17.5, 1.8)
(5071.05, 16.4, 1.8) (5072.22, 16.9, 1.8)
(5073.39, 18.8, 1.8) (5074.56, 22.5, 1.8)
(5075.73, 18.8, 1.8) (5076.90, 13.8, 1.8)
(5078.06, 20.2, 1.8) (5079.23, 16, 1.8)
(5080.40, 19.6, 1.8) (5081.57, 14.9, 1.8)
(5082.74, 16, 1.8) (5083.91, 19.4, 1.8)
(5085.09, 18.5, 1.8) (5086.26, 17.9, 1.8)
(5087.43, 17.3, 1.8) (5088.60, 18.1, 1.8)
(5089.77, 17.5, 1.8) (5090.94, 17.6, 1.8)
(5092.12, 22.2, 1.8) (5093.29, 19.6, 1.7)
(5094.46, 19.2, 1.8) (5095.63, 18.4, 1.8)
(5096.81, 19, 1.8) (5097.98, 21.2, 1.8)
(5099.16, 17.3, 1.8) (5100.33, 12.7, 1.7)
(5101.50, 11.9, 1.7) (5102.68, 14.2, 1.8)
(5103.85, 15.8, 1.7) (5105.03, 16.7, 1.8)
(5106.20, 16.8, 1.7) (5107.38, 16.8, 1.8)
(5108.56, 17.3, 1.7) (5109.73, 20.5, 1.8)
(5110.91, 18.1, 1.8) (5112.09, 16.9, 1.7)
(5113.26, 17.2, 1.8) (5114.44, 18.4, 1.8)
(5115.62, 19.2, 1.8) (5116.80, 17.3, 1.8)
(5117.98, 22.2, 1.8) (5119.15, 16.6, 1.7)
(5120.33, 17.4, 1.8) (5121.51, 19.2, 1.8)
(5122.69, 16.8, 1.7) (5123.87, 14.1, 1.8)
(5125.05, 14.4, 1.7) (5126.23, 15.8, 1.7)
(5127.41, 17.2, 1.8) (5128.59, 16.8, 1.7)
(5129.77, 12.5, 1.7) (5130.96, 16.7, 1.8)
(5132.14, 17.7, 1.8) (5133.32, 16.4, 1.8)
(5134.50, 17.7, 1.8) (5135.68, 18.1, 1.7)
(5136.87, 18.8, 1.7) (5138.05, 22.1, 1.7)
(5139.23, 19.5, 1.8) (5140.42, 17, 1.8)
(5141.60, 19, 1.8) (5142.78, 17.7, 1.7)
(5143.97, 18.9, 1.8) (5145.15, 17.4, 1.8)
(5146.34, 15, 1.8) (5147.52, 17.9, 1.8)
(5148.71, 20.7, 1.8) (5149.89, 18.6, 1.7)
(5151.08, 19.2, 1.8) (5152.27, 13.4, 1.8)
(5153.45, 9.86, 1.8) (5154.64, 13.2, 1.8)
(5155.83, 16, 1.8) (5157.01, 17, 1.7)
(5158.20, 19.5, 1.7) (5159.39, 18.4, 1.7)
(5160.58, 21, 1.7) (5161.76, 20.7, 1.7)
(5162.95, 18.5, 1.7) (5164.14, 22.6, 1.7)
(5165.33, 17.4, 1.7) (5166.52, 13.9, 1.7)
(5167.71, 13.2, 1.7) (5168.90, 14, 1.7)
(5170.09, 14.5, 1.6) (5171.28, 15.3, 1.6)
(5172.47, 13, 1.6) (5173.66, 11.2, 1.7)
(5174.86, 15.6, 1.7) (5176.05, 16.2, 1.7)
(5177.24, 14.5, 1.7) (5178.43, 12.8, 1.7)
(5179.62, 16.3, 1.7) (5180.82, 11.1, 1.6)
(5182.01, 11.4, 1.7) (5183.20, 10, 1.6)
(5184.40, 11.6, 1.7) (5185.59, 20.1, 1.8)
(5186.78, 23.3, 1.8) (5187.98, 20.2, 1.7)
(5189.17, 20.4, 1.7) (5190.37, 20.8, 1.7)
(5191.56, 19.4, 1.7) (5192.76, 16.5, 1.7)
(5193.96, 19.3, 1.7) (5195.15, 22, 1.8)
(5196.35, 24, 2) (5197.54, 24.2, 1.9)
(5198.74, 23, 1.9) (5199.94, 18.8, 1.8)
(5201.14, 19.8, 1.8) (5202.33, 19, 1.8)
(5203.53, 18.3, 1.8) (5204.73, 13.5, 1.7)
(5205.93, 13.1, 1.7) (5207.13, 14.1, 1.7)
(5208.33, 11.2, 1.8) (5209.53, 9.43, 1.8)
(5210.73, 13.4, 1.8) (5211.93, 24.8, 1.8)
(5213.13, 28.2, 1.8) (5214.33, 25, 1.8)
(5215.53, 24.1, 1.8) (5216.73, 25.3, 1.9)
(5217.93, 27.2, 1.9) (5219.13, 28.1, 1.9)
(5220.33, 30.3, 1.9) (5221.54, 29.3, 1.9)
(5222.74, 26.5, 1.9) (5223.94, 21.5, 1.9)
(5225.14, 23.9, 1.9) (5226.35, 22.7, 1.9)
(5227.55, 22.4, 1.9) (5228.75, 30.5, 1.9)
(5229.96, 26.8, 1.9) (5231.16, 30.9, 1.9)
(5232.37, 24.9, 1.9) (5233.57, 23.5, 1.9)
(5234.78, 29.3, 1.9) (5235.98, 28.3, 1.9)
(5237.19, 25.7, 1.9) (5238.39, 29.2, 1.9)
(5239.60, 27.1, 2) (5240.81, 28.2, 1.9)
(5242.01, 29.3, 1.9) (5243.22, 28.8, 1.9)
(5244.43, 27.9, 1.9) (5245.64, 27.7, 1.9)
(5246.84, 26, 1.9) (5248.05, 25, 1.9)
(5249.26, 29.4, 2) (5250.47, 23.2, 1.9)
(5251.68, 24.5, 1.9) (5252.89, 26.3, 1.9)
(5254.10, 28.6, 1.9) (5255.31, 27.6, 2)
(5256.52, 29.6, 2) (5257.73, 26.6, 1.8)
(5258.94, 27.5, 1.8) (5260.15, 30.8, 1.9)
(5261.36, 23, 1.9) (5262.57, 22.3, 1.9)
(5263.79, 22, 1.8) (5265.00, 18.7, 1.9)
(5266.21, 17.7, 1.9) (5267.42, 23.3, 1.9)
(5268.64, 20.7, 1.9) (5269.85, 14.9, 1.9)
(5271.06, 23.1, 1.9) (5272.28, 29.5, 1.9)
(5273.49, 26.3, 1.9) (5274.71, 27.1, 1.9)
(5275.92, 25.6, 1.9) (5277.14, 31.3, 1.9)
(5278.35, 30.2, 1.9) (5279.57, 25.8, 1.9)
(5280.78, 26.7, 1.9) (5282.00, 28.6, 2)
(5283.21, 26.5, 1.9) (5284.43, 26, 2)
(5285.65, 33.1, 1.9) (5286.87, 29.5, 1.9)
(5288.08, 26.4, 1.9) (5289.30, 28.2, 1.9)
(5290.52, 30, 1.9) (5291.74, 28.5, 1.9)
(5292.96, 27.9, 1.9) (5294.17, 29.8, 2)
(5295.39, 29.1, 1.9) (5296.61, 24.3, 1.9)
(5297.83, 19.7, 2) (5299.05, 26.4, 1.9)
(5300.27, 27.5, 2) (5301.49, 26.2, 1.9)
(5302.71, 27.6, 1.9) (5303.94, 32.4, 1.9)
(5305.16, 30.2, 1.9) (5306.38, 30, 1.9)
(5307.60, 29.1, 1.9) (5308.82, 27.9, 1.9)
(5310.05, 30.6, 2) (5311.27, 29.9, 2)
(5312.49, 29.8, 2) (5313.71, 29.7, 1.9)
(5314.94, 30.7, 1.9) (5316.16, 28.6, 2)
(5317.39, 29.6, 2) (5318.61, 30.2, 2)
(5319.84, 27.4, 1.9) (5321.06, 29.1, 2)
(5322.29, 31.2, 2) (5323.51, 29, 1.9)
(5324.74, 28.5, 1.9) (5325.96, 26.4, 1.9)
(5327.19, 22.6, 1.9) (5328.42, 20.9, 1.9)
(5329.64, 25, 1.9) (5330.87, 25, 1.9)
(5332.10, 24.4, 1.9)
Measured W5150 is 1.40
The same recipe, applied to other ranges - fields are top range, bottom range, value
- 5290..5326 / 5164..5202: 1.68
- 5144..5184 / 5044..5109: 0.88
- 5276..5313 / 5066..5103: 1.60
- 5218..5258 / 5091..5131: 1.56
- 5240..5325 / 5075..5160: 1.56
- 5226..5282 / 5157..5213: 1.53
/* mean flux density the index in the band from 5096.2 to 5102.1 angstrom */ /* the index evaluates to 16.4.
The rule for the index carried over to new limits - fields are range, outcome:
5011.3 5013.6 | 16.2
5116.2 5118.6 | 19.7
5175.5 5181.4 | 14.2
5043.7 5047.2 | 19.9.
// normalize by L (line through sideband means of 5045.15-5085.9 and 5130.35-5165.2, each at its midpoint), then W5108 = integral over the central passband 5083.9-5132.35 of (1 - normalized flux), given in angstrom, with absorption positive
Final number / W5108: 1.7 angstrom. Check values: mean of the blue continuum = 18.1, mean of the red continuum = 17.9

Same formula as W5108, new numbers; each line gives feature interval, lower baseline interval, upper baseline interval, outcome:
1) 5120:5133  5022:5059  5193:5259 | 3.1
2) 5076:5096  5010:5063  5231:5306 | 2.2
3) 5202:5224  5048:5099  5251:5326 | 2.6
